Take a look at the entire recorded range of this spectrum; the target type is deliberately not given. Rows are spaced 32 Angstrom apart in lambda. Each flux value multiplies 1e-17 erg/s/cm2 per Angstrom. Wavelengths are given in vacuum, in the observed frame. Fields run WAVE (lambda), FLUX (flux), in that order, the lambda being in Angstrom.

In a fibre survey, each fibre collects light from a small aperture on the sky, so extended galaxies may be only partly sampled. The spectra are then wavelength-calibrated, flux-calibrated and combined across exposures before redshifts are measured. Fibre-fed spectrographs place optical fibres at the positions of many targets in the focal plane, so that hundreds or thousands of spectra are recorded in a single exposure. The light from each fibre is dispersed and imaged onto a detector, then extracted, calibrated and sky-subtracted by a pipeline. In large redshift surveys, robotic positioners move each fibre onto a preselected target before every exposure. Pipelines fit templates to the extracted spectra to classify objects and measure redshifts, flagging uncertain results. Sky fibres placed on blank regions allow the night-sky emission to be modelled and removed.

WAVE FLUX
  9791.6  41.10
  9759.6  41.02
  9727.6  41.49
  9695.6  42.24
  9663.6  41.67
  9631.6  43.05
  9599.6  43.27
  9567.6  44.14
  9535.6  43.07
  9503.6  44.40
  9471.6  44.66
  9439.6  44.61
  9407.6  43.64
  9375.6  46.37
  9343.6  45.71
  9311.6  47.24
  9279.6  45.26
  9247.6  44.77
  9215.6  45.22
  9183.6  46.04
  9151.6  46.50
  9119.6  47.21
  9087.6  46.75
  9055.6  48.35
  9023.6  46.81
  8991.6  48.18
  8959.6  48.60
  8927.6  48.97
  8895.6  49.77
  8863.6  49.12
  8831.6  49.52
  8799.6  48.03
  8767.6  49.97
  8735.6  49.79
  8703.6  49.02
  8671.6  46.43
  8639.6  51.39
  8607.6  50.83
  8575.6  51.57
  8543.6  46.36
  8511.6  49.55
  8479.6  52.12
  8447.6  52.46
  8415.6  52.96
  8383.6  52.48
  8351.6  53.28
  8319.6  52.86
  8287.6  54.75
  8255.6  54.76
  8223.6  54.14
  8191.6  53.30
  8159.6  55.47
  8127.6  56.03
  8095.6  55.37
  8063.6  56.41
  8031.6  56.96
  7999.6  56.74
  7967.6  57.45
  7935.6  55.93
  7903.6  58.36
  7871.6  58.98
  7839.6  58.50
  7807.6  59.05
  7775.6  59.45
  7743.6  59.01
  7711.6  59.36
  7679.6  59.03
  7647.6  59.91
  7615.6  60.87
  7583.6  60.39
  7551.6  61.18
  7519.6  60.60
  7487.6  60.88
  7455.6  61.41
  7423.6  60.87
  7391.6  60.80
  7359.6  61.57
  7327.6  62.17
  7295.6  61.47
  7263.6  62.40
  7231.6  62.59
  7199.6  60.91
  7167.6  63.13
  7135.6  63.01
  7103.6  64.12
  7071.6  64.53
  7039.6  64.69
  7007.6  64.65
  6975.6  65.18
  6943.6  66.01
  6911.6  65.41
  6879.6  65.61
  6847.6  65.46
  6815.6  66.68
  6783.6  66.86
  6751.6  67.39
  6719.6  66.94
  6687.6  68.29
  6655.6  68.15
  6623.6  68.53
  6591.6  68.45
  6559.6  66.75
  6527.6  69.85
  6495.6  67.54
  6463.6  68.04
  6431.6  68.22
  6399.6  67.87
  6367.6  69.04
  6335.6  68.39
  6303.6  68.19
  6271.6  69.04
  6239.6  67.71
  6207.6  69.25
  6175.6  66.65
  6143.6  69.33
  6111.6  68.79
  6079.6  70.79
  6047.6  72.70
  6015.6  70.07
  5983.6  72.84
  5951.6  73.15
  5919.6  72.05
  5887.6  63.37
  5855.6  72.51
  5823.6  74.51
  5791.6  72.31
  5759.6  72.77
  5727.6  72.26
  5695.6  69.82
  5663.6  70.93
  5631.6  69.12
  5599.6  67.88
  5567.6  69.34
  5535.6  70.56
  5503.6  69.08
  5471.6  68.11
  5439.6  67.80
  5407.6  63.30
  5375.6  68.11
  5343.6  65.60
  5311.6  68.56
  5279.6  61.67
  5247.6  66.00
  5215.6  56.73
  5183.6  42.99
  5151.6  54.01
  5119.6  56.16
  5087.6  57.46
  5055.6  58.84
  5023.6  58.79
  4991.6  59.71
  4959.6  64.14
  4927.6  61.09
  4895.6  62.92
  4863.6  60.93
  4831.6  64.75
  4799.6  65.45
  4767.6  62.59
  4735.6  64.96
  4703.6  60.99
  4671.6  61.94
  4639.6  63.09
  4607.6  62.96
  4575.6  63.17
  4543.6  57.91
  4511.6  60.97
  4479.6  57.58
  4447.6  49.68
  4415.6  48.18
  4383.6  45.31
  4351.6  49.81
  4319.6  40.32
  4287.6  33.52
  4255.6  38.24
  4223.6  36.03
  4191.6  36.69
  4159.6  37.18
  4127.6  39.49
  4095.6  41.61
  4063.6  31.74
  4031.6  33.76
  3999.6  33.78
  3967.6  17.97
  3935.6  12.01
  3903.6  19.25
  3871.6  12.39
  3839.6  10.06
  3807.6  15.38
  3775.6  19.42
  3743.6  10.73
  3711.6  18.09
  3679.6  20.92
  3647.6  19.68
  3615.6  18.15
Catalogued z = 0.000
